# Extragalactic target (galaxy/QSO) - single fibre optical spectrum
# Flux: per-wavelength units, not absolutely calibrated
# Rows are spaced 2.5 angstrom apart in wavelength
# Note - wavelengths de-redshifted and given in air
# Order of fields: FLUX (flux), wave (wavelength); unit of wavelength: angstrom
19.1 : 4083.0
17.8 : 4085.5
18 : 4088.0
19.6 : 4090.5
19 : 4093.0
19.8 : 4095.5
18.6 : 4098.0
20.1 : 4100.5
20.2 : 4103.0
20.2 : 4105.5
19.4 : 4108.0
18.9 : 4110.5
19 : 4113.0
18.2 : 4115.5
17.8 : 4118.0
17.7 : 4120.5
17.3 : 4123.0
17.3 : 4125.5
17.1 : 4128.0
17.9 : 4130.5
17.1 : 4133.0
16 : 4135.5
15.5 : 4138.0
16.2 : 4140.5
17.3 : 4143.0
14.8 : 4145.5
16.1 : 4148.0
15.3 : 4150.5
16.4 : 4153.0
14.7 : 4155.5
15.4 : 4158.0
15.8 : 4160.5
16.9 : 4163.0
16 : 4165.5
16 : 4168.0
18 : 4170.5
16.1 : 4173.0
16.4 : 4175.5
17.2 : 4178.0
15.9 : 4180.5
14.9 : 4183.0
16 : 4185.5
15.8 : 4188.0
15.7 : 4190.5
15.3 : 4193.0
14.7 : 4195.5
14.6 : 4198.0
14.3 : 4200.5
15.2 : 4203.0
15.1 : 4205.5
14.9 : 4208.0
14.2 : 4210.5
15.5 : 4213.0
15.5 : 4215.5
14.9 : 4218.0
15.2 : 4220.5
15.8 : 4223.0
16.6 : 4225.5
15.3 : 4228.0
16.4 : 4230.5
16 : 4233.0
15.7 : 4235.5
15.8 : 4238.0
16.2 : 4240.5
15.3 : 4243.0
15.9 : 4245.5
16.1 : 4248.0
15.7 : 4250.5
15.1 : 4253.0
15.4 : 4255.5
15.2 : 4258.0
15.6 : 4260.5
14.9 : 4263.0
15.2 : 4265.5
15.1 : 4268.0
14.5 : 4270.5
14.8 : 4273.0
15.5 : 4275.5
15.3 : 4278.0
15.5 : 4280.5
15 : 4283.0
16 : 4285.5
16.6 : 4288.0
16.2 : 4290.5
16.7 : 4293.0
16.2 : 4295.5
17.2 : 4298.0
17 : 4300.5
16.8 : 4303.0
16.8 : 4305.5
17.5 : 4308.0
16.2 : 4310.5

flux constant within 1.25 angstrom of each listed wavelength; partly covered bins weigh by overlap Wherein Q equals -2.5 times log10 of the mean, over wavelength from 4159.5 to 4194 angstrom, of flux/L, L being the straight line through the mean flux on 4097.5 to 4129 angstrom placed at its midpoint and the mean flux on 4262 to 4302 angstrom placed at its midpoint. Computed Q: 0.09 mag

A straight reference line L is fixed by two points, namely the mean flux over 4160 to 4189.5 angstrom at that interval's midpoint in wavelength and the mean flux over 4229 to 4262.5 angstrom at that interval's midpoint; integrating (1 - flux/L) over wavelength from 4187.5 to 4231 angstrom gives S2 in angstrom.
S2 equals 2.0 angstrom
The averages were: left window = 16.3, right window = 15.7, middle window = 15.2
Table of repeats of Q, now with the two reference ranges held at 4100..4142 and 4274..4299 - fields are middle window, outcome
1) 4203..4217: 0.13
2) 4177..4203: 0.12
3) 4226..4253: 0.05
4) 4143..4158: 0.13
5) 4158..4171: 0.07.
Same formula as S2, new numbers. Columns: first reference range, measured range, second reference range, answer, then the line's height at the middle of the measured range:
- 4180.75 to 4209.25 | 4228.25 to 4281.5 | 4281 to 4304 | 1.4 angstrom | 15.9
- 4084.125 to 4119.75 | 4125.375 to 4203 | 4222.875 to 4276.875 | 6.9 angstrom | 17.6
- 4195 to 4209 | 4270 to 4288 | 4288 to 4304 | 1.1 angstrom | 16.3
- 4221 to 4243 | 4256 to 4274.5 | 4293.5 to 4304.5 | 1.5 angstrom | 16.3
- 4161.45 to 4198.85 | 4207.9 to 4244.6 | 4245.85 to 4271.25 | 0.0 angstrom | 15.6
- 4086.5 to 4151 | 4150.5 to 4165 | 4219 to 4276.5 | 1.2 angstrom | 17.2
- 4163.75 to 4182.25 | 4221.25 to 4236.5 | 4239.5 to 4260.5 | -0.1 angstrom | 15.8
